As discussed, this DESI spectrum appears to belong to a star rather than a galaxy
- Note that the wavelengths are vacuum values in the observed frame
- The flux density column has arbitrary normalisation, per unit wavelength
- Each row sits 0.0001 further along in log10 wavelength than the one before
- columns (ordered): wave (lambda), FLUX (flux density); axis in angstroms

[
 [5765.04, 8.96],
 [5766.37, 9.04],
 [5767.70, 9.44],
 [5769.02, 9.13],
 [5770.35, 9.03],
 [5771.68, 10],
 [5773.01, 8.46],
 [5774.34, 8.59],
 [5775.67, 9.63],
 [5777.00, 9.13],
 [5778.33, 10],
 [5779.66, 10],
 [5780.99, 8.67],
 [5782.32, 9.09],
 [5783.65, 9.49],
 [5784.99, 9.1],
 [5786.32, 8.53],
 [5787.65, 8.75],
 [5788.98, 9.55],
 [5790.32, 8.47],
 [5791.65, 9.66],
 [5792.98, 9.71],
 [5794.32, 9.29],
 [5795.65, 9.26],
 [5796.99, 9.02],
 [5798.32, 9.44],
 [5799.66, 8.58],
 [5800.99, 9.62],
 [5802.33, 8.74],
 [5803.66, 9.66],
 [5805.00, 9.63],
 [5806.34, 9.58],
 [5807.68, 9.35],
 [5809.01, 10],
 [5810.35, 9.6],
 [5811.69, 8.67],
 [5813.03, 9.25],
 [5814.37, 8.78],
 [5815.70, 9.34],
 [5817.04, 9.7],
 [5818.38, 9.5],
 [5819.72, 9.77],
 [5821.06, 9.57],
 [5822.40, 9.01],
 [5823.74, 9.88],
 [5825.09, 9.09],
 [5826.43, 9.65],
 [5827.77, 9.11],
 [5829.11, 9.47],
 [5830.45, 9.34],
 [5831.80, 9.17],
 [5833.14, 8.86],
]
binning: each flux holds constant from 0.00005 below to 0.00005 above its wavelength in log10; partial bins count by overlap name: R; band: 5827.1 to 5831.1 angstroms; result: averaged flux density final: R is 9.32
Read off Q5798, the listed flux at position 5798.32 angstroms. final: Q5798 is 9.44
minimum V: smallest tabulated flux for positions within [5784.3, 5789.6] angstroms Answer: 8.53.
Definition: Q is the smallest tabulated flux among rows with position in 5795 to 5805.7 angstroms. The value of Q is 8.58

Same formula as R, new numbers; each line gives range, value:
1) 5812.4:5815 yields 9.01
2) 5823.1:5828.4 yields 9.42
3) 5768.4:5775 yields 9.04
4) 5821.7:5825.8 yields 9.32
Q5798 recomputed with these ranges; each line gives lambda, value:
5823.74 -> 9.88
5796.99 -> 9.02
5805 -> 9.63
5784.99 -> 9.1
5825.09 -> 9.09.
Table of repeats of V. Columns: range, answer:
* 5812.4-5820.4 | 8.78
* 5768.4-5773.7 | 8.46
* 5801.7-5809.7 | 8.74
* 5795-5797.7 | 9.02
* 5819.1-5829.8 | 9.01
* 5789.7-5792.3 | 8.47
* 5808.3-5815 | 8.67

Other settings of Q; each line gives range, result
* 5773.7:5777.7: 8.59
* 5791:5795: 9.29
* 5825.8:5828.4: 9.11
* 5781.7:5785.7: 9.09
